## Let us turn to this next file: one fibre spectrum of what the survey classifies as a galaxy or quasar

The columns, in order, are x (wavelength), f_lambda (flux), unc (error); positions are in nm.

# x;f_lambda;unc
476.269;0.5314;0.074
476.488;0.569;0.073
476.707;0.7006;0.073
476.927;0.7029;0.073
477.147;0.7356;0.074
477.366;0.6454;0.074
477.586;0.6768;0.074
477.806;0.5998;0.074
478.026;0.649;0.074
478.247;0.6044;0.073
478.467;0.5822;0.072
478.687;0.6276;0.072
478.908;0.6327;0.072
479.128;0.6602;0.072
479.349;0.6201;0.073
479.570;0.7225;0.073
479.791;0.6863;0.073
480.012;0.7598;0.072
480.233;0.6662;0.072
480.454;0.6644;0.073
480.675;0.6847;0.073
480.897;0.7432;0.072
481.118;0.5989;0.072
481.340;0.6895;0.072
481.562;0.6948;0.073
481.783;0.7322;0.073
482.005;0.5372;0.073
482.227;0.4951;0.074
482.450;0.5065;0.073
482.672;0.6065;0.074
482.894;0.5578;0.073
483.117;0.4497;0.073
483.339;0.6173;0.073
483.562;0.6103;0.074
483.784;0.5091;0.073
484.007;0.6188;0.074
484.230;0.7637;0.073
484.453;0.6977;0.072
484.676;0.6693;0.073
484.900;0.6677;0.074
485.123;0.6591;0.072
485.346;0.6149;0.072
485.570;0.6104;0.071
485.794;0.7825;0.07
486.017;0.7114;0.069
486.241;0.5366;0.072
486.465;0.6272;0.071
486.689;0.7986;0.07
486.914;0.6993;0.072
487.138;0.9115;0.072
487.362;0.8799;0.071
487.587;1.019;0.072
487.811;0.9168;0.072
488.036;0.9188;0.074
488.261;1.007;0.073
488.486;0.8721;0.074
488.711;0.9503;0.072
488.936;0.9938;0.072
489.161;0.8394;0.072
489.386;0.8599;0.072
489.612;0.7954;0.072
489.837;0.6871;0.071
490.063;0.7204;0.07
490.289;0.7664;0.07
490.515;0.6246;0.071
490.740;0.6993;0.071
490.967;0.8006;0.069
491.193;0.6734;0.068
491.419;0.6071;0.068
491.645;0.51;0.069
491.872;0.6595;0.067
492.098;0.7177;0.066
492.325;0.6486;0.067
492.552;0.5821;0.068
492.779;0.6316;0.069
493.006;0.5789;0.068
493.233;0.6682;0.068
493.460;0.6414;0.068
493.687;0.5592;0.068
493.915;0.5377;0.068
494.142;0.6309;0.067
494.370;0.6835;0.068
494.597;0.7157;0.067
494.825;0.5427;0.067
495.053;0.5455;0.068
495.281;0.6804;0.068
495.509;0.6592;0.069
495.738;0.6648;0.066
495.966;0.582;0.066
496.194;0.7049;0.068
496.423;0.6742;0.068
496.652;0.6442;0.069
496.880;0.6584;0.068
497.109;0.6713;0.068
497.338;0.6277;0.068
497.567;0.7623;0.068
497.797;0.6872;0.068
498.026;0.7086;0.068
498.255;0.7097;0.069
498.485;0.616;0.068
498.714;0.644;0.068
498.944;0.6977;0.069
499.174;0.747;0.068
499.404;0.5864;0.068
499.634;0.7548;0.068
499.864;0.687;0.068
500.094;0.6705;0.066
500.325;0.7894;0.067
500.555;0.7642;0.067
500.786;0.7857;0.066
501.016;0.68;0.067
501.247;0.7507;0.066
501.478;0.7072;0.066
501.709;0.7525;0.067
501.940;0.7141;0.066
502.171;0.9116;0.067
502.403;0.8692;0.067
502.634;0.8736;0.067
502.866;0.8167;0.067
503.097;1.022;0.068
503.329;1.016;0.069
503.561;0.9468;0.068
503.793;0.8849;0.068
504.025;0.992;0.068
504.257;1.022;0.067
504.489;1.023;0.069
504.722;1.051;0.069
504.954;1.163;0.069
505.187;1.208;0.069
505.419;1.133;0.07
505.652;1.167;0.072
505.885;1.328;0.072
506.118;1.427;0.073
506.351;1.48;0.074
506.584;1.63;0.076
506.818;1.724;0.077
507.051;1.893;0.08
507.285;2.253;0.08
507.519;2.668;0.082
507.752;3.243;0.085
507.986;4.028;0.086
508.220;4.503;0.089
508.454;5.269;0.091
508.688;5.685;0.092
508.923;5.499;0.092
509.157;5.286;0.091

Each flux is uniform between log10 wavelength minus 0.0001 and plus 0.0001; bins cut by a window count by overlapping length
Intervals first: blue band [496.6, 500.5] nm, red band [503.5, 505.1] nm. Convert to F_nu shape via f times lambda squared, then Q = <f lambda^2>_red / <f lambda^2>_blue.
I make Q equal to 1.51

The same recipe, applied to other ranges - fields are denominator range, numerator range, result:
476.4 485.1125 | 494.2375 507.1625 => 1.49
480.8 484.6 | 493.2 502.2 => 1.18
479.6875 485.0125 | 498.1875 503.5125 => 1.30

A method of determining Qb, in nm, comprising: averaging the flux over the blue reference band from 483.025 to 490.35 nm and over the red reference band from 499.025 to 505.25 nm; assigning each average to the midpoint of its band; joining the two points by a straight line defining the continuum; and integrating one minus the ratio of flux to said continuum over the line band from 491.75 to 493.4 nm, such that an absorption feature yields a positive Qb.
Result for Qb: 0.31 nm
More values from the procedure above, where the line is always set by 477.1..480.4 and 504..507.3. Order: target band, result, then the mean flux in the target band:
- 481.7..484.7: 0.69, 0.595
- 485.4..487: 0.32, 0.678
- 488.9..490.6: 0.29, 0.779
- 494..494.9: 0.35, 0.645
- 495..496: 0.42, 0.635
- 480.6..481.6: 0.05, 0.681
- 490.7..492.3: 0.52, 0.664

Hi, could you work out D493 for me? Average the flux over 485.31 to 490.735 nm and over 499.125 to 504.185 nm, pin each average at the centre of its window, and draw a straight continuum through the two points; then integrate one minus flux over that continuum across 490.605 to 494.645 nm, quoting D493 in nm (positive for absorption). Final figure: 0.81 nm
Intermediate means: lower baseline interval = 0.798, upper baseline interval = 0.808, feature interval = 0.64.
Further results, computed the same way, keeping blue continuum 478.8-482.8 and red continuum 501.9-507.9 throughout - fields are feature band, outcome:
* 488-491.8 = 0.54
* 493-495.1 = 0.85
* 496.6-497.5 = 0.37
